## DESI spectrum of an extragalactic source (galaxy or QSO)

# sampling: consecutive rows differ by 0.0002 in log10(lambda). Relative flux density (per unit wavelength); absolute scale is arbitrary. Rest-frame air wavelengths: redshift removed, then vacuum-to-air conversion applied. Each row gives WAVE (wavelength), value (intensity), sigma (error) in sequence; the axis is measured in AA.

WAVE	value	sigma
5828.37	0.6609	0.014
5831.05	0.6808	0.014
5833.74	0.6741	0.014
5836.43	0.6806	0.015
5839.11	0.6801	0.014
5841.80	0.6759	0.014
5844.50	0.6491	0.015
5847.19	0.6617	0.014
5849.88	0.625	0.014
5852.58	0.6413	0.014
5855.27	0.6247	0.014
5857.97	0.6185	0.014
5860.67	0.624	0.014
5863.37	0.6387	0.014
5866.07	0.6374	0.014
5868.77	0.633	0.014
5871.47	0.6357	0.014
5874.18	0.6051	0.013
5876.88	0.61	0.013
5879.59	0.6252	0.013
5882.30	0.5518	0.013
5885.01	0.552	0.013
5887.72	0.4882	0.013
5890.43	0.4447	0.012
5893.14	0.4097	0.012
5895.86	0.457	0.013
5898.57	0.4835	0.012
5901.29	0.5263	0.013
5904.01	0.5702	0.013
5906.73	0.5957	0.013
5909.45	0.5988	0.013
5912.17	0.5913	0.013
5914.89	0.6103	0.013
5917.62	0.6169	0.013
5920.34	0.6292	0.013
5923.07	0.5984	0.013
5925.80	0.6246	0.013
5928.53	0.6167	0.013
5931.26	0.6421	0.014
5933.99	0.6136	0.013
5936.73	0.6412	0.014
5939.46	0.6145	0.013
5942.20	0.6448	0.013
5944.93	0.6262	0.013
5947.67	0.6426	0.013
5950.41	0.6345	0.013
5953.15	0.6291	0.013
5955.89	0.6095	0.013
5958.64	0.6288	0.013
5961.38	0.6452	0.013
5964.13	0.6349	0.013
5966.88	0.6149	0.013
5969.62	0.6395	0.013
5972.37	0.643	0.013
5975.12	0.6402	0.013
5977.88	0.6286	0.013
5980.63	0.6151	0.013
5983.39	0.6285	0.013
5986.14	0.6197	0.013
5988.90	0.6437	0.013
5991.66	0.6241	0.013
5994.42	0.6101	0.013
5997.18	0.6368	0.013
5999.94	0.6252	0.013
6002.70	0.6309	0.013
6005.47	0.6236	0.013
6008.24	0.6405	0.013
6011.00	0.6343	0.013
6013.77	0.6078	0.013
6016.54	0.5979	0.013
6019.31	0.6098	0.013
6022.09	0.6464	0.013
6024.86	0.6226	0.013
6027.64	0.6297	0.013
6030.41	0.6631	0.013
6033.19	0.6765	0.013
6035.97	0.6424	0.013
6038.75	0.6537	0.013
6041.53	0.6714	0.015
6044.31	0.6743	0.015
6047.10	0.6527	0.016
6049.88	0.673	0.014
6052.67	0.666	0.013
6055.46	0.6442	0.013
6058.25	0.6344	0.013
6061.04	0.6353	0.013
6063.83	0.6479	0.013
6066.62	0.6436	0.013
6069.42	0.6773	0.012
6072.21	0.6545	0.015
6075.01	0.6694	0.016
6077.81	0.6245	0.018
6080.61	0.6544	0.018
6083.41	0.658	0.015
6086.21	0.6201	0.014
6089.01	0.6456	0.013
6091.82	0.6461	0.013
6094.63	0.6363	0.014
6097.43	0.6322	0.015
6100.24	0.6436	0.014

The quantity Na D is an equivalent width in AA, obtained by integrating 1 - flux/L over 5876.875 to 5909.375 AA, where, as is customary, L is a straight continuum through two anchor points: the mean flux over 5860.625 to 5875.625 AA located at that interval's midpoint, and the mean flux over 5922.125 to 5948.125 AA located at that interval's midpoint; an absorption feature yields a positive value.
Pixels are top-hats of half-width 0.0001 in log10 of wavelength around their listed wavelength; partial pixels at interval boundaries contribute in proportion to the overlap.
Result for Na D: 5.3 AA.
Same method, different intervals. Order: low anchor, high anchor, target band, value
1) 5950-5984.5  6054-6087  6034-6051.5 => -0.5 AA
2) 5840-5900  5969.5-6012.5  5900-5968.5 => -0.7 AA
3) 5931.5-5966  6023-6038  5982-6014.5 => 0.7 AA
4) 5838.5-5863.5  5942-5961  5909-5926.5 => 0.7 AA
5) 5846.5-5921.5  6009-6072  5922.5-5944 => -0.8 AA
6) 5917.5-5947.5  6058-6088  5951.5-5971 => 0.0 AA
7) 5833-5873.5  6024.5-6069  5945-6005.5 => 1.9 AA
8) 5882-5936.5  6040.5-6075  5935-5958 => -1.7 AA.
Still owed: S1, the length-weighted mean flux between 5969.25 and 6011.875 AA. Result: 0.63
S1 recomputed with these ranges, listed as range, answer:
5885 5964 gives 0.587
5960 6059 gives 0.637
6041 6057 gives 0.663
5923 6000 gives 0.629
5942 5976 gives 0.633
